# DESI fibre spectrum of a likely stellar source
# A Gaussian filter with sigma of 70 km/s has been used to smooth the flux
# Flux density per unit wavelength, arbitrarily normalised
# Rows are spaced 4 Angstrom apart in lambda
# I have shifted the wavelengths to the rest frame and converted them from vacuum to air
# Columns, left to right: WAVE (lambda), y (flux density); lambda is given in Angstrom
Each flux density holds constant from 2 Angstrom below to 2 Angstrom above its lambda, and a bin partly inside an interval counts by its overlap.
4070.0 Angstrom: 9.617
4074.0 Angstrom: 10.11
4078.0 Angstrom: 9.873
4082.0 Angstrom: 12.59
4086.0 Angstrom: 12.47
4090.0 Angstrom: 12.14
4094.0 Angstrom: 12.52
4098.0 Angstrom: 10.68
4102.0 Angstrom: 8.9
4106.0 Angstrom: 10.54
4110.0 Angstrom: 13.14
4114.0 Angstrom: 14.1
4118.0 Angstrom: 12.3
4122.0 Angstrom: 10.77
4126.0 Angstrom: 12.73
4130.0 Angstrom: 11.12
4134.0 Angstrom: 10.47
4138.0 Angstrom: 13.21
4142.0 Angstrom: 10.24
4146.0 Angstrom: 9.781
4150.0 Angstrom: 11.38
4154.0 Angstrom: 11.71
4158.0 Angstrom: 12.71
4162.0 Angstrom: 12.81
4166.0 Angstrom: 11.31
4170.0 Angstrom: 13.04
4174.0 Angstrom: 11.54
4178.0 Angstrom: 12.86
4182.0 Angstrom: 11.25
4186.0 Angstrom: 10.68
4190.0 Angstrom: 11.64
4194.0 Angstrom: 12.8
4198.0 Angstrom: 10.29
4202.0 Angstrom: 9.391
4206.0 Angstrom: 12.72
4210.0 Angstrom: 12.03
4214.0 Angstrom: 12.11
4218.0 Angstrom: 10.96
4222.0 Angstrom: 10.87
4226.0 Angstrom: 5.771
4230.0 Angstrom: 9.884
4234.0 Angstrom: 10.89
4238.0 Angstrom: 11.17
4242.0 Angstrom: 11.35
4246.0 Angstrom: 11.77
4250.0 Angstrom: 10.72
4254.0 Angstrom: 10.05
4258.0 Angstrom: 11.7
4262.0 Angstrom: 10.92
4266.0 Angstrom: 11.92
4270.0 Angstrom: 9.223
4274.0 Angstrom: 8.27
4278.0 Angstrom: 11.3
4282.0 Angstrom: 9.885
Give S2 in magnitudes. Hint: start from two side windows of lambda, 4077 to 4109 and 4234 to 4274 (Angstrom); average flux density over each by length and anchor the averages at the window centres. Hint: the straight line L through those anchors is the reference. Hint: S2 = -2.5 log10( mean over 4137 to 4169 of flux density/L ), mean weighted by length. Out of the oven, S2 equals -0.05 mag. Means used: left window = 11.3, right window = 10.8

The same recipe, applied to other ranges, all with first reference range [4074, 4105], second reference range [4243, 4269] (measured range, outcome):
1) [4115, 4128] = -0.08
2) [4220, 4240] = 0.15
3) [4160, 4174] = -0.10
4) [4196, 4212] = 0.00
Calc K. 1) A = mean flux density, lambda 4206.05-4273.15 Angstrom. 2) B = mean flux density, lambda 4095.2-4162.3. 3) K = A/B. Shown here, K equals 0.93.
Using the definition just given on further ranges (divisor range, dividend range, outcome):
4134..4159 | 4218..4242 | 0.88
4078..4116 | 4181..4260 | 0.92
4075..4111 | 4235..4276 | 0.94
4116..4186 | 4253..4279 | 0.90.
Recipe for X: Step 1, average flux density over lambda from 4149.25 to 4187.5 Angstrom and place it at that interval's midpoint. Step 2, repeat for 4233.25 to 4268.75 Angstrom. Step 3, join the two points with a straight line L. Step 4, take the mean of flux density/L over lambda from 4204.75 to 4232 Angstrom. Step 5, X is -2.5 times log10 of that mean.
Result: 0.09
